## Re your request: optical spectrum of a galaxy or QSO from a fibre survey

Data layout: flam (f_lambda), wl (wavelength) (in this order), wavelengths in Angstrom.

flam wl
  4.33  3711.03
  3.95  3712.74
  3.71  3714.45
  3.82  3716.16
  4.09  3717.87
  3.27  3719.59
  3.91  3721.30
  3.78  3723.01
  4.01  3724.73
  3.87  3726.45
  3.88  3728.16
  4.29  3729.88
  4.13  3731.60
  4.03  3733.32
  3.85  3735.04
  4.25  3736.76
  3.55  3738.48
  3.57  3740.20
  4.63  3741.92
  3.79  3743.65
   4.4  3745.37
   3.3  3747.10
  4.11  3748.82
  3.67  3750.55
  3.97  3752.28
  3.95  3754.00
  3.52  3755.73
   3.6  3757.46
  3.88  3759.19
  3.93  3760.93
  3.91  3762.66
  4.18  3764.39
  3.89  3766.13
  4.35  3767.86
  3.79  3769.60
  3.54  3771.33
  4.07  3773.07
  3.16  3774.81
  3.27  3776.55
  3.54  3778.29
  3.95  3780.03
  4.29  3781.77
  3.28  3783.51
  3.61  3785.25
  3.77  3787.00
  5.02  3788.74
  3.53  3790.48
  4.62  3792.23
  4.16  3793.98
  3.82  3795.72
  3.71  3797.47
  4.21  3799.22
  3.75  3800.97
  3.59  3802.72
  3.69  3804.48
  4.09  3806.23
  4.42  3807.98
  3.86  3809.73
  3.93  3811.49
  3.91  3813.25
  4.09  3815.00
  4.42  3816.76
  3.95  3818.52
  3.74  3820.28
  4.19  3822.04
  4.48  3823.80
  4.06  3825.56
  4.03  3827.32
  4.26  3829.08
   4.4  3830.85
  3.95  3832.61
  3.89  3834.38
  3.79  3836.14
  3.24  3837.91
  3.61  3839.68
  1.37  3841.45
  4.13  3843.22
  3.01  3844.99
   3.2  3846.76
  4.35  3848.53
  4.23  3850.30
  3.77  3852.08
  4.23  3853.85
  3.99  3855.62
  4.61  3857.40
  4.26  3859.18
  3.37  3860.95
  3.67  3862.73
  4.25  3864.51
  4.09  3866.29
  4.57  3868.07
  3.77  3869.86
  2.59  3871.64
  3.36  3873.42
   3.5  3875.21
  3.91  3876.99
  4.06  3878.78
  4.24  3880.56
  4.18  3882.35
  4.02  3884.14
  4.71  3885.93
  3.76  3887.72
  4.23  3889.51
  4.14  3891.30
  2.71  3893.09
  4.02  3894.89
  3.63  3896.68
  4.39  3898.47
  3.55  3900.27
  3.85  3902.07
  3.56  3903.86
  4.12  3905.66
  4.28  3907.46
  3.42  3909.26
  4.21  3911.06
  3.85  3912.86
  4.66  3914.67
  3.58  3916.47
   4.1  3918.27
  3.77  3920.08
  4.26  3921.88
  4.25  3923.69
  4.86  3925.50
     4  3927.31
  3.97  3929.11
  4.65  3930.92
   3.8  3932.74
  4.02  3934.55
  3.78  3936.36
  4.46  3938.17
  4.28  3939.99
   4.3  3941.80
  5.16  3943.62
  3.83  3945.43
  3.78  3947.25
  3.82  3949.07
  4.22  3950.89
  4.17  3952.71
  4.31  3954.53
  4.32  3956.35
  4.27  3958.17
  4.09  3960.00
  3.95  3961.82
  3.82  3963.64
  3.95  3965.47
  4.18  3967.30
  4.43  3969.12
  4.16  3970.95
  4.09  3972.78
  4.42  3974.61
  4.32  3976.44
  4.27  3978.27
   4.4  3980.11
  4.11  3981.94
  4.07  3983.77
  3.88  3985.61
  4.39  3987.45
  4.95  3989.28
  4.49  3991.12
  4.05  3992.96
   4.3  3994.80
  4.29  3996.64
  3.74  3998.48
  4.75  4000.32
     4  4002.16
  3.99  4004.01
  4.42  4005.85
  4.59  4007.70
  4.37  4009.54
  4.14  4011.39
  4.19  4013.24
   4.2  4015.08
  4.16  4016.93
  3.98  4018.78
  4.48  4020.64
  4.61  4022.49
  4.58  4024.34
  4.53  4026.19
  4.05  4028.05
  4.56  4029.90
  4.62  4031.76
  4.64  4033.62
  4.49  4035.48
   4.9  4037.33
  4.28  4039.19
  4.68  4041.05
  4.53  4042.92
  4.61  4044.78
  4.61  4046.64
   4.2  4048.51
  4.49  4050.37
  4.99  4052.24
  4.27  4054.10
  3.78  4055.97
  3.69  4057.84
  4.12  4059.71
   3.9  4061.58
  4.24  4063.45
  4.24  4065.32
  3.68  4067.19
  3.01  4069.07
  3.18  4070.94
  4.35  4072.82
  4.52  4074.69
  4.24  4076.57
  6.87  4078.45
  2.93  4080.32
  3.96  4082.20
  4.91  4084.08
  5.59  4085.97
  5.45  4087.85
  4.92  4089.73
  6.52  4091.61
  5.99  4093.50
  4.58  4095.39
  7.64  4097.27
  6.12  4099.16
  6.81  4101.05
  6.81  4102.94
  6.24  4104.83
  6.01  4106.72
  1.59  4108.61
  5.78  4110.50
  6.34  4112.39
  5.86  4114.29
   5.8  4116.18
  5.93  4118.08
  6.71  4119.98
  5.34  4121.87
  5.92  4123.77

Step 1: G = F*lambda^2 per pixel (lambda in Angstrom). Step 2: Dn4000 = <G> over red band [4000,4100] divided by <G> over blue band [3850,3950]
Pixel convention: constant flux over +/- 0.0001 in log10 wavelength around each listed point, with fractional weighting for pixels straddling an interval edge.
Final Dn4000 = 1.22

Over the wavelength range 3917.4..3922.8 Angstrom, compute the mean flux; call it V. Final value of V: 4.04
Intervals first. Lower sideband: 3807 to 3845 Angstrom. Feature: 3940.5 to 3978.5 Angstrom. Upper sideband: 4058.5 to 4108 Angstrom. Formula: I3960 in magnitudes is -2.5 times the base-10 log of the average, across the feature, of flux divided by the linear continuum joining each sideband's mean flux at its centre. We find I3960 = 0.069 mag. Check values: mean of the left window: 3.87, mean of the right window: 5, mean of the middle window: 4.18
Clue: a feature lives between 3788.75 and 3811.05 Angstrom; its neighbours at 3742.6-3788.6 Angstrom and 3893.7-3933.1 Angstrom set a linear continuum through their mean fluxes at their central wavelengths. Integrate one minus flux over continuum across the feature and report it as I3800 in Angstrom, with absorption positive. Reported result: -0.7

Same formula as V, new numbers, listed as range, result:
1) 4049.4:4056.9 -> 4.38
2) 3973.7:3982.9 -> 4.3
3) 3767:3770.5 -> 4.07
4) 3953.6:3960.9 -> 4.25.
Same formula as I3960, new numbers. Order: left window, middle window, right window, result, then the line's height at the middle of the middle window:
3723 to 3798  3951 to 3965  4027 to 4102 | 0.07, 4.41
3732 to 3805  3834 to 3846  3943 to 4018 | 0.22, 3.99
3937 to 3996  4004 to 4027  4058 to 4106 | 0.05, 4.54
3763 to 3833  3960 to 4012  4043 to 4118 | 0.09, 4.59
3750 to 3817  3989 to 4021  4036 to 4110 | 0.07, 4.56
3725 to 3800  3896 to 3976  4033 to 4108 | 0.08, 4.42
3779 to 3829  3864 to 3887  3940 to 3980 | 0.04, 4.09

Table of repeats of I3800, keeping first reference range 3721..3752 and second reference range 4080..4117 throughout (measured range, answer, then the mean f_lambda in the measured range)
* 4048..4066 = 3.9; 4.19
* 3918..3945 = 3.2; 4.24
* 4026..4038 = 1.6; 4.53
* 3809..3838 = 2.0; 4.03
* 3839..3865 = 4.2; 3.73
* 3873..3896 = 3.4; 3.92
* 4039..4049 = 1.5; 4.51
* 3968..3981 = 1.8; 4.3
